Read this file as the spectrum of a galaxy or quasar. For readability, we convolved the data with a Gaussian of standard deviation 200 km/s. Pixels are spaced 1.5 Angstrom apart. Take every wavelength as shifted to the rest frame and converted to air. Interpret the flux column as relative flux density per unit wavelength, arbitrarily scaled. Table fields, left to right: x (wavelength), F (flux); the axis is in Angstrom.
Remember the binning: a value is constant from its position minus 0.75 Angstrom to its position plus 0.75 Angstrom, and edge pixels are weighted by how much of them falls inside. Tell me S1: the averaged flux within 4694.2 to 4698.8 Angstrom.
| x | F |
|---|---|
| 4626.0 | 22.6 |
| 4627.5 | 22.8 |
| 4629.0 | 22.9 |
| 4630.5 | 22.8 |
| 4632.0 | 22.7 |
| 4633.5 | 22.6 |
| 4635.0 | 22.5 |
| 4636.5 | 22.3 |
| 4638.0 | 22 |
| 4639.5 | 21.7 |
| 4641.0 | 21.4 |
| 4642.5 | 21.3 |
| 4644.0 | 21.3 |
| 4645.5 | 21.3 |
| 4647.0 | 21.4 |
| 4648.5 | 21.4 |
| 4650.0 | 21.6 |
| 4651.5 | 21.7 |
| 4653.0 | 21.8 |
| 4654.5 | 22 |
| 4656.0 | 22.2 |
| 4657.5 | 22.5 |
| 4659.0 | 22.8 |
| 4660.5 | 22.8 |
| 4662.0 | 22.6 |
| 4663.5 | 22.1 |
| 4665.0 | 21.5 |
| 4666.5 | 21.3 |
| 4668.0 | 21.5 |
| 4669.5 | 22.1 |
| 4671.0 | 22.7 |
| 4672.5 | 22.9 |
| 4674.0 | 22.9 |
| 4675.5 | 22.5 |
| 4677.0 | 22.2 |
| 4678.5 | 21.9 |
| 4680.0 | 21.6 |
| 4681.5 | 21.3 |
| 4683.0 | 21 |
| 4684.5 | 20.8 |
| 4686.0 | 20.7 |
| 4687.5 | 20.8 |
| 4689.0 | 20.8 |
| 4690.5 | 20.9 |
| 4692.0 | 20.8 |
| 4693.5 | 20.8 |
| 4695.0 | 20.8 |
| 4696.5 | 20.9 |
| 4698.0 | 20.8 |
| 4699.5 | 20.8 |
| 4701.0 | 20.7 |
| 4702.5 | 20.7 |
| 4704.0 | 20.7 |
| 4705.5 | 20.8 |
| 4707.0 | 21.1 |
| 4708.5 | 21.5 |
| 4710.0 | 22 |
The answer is 20.8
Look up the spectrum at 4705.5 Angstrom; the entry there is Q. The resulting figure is 20.8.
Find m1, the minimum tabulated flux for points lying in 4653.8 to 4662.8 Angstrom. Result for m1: 22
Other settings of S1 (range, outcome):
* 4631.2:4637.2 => 22.5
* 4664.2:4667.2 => 21.4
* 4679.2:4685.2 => 21.2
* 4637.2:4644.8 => 21.5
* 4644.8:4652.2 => 21.5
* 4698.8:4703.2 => 20.7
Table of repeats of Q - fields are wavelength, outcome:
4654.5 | 22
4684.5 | 20.8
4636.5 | 22.3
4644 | 21.3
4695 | 20.8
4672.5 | 22.9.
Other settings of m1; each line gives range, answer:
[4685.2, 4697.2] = 20.7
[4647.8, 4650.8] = 21.4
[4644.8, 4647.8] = 21.3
